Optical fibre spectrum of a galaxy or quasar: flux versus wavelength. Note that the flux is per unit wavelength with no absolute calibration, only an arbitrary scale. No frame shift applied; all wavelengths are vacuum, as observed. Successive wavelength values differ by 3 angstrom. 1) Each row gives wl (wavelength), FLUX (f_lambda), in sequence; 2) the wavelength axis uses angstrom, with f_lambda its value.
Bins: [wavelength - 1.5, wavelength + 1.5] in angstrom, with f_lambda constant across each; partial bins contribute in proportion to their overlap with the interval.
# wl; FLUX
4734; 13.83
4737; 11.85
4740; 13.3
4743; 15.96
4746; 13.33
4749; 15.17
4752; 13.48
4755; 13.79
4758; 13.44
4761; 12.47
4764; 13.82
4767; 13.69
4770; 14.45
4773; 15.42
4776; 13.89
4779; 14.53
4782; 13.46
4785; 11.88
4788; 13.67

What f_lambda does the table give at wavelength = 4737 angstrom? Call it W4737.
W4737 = 11.85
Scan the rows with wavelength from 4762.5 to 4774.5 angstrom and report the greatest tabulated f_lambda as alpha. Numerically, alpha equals 15.42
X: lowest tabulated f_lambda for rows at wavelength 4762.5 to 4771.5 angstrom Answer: 13.69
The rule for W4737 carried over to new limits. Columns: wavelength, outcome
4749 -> 15.17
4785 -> 11.88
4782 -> 13.46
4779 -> 14.53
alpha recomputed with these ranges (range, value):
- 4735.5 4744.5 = 15.96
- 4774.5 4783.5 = 14.53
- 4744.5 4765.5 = 15.17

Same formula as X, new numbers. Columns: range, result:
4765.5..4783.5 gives 13.46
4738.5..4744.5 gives 13.3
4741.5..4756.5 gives 13.33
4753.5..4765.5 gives 12.47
